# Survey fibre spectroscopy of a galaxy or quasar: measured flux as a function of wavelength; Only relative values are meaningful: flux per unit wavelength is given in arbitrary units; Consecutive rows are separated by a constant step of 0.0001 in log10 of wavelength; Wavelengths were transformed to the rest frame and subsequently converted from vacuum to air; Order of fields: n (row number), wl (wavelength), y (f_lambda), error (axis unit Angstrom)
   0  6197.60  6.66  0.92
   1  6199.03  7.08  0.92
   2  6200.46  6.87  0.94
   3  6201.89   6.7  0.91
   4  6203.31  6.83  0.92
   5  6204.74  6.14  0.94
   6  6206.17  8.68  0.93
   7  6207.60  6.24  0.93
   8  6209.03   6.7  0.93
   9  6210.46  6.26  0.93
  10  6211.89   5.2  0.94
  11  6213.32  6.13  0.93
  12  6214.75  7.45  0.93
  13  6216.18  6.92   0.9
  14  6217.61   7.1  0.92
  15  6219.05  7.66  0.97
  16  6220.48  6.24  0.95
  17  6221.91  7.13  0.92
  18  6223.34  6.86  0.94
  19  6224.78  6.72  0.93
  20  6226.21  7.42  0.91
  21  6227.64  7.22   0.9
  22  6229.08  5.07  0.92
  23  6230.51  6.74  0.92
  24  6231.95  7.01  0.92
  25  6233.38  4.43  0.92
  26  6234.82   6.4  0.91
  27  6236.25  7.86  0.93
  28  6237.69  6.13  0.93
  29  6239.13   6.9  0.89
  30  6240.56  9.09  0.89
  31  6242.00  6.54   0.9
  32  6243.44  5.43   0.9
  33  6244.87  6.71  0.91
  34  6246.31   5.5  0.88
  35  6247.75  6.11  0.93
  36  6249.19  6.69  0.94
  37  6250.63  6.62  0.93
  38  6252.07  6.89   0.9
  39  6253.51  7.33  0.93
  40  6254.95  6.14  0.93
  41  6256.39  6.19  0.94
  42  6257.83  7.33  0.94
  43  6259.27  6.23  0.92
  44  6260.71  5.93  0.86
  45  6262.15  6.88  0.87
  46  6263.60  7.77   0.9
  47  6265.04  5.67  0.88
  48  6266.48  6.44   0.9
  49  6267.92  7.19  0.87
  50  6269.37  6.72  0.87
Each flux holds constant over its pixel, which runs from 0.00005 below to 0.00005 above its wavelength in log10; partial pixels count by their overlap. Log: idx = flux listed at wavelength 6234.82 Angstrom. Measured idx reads 6.4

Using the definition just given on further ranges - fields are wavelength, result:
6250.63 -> 6.62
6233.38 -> 4.43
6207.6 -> 6.24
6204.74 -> 6.14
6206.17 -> 8.68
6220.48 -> 6.24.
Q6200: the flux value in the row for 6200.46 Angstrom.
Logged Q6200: 6.87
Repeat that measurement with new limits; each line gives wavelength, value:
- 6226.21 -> 7.42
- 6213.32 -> 6.13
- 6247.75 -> 6.11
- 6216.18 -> 6.92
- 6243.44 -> 5.43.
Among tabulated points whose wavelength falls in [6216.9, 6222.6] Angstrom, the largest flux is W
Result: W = 7.66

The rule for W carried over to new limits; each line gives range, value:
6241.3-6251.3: 6.71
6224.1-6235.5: 7.42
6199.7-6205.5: 6.87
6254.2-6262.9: 7.33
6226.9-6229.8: 7.22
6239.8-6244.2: 9.09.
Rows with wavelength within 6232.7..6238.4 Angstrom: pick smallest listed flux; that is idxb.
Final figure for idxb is 4.43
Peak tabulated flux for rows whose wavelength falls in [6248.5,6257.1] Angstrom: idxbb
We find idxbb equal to 7.33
